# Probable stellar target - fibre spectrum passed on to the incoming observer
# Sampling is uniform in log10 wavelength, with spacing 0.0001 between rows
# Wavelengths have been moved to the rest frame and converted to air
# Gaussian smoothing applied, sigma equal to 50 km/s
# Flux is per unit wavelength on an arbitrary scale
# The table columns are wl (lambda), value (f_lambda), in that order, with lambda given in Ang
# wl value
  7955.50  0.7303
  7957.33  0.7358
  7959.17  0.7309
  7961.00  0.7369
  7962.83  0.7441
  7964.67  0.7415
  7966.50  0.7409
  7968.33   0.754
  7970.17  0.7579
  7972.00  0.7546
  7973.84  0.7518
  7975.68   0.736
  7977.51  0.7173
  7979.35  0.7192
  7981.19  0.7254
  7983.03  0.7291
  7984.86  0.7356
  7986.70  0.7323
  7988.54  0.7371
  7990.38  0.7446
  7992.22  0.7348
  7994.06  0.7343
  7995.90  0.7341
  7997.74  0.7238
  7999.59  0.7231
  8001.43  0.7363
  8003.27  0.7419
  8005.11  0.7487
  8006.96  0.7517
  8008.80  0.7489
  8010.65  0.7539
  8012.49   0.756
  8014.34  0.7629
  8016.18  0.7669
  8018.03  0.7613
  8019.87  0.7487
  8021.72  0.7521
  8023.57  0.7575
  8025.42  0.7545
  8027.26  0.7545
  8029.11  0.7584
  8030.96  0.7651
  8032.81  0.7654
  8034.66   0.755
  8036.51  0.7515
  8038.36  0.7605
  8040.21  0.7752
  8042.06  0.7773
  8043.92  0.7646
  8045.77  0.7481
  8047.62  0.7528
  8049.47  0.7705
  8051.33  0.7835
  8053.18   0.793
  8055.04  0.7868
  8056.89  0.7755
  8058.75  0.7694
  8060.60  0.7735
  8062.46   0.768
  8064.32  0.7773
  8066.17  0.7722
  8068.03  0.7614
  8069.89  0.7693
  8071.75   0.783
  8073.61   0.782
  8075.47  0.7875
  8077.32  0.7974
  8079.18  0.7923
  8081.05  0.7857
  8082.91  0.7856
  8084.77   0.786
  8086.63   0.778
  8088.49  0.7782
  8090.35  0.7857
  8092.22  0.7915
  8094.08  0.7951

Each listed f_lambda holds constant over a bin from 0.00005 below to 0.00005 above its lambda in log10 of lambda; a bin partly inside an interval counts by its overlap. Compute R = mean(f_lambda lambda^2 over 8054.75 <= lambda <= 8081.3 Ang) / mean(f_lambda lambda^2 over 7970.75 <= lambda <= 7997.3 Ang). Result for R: 1.1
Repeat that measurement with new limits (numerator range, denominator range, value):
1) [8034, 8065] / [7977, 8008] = 1.06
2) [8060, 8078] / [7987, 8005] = 1.08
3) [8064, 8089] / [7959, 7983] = 1.09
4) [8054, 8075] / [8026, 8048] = 1.02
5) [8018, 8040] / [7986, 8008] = 1.04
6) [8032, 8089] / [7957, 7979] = 1.07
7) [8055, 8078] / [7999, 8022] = 1.05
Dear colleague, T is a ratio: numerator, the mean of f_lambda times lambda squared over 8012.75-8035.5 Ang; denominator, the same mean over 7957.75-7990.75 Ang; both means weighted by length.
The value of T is 1.0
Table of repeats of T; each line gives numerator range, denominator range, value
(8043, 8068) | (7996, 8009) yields 1.06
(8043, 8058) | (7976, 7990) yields 1.08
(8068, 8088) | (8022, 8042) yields 1.04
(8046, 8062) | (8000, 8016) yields 1.04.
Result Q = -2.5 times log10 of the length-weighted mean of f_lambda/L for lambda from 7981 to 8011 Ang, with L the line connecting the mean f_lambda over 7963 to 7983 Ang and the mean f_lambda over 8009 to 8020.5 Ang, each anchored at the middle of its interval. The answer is 0.018 mag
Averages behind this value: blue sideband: 0.739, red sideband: 0.758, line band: 0.737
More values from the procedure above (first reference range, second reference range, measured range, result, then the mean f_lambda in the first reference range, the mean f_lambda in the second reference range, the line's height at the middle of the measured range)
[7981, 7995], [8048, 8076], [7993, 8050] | 0.00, 0.735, 0.776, 0.754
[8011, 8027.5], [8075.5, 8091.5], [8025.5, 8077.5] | 0.00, 0.758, 0.786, 0.772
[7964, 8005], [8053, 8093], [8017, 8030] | 0.00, 0.737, 0.781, 0.756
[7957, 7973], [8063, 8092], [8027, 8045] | 0.01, 0.744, 0.781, 0.768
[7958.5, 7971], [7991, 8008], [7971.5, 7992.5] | 0.01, 0.744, 0.737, 0.74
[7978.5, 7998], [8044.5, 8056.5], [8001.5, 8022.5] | -0.01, 0.732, 0.773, 0.748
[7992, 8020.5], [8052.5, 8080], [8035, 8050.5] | 0.01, 0.746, 0.779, 0.766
